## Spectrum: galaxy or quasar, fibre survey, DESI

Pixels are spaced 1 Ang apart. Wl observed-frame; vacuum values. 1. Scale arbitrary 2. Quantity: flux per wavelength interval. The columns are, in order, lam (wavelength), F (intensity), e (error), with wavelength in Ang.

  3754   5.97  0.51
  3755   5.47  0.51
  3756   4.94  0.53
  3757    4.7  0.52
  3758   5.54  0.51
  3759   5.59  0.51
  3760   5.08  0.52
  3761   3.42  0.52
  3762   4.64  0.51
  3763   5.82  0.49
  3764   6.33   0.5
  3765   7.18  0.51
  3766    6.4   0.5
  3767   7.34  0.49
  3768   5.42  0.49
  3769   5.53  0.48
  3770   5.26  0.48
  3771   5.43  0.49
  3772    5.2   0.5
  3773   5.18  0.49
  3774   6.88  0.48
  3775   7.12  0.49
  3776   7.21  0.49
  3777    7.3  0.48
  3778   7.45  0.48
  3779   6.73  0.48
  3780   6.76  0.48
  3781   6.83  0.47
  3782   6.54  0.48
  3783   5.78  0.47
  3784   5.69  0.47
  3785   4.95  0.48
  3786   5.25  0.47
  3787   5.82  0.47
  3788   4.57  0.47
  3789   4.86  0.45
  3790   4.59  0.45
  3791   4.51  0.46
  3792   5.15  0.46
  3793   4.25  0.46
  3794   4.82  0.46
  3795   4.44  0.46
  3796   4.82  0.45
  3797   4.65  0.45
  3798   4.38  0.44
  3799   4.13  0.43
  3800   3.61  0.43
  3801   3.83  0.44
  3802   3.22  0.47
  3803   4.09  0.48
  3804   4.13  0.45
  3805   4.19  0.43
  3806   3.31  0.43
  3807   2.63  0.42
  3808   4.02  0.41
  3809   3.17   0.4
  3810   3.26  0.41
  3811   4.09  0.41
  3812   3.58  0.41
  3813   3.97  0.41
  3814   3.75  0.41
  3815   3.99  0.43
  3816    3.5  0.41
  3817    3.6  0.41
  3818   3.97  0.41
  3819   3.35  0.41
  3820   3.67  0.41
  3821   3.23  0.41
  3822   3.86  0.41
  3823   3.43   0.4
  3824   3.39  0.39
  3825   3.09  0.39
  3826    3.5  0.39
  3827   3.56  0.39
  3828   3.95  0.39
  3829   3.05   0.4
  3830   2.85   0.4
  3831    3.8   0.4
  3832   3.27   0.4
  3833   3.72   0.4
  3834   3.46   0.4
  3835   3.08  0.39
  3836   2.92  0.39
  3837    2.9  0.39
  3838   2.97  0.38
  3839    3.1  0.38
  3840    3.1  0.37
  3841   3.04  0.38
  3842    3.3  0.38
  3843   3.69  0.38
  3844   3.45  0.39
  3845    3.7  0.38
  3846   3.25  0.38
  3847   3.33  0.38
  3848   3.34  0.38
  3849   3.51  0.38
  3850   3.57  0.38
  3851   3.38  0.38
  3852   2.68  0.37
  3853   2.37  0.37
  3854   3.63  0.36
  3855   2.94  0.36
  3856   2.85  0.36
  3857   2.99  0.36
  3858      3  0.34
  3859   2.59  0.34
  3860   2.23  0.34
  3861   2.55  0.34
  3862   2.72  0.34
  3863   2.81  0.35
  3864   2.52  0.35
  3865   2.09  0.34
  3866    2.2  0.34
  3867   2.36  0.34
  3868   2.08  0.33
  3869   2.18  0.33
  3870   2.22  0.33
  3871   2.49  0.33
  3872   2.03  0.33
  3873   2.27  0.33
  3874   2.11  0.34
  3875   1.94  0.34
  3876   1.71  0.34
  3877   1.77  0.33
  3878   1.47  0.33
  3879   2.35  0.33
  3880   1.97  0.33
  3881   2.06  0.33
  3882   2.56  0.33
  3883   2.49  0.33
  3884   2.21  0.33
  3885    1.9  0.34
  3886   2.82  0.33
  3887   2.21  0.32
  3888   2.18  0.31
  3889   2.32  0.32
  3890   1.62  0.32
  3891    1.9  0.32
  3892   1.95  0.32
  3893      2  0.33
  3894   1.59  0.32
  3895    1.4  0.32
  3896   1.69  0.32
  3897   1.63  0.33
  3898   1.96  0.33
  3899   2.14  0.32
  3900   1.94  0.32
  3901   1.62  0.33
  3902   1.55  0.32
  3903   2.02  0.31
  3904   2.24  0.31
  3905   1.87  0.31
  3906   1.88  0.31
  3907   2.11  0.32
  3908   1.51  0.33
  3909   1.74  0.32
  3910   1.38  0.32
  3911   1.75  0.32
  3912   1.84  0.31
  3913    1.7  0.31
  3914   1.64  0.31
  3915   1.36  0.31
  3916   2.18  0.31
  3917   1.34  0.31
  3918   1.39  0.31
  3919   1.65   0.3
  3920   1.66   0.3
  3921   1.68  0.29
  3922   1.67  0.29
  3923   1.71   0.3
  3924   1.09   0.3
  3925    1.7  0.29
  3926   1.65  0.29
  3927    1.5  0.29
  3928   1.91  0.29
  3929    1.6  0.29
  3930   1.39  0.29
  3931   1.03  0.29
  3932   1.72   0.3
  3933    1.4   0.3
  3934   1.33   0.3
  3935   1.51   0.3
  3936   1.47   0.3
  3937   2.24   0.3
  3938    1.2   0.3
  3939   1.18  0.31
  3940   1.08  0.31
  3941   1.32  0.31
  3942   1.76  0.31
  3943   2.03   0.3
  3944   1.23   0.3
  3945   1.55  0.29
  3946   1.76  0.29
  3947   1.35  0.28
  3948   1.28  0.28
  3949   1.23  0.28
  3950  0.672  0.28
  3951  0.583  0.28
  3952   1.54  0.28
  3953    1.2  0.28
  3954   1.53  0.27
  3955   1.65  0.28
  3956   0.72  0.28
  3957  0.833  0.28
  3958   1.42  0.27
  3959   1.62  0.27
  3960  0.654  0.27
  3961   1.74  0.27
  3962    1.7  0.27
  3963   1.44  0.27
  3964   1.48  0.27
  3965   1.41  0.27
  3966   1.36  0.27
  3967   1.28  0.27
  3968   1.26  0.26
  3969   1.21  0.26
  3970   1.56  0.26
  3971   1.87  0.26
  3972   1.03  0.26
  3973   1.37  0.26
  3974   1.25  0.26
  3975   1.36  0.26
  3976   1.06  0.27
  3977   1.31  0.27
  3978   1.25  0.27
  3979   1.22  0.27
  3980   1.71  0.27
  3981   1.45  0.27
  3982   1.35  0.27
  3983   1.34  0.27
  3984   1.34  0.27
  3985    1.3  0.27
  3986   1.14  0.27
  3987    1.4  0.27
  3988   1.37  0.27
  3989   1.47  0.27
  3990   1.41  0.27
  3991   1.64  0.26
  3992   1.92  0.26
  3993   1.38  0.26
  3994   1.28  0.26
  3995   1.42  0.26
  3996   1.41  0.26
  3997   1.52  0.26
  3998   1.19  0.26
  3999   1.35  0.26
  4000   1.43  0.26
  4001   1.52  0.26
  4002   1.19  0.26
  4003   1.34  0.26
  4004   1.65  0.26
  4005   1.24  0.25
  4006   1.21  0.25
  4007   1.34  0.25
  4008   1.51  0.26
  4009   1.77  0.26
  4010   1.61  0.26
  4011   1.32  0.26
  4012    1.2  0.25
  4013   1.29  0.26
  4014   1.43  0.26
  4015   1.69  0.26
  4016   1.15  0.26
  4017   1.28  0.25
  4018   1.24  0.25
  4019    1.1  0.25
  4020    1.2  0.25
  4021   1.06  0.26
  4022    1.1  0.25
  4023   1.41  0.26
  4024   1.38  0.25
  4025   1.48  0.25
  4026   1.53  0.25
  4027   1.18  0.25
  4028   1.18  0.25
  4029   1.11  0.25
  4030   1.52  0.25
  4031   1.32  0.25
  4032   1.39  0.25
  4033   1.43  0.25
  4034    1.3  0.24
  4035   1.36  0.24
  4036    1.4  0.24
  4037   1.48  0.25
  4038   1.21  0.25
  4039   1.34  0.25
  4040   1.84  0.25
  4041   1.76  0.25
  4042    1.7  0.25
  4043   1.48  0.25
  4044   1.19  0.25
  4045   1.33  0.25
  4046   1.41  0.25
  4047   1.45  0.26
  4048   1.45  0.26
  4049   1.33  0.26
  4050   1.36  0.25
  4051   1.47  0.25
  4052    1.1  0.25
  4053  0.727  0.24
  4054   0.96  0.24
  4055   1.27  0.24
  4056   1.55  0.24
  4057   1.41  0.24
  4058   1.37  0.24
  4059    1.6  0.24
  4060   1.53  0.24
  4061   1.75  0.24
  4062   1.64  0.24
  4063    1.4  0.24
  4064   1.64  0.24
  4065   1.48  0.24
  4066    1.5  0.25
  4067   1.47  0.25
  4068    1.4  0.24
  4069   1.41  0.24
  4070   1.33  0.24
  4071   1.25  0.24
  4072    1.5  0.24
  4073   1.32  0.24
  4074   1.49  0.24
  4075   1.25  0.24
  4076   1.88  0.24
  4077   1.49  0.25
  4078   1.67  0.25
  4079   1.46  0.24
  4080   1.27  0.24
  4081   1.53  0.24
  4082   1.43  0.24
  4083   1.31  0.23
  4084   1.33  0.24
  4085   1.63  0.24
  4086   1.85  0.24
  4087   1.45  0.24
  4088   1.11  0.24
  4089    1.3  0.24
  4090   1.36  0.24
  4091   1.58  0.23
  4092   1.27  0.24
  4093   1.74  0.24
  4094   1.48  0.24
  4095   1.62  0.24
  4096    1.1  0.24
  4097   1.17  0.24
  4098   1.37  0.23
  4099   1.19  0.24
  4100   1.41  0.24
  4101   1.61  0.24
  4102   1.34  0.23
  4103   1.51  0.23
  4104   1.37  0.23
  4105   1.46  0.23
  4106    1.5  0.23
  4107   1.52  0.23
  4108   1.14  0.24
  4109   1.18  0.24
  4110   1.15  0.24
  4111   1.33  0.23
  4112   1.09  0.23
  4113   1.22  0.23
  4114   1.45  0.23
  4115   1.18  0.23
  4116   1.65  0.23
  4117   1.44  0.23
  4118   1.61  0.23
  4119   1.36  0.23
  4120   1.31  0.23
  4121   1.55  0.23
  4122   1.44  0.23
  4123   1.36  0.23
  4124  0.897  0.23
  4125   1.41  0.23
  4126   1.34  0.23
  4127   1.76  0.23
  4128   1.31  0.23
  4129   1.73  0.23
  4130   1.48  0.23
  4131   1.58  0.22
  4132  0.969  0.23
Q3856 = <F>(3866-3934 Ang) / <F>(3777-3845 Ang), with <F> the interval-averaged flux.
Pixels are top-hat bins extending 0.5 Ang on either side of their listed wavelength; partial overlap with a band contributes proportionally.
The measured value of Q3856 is 0.45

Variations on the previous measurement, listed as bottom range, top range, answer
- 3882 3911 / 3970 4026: 0.71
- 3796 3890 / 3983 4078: 0.46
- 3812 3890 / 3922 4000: 0.48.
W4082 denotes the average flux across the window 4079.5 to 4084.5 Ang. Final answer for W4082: 1.37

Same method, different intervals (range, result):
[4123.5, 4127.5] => 1.35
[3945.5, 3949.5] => 1.41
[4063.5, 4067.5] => 1.52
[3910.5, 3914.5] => 1.73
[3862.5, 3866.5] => 2.41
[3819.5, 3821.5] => 3.45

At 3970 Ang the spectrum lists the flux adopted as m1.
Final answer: 1.56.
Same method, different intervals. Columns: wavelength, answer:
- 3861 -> 2.55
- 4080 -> 1.27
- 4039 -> 1.34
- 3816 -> 3.5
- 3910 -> 1.38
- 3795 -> 4.44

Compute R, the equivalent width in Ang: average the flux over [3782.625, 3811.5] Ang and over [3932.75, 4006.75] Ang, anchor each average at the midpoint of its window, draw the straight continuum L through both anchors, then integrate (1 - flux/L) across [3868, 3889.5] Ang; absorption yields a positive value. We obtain 5.7 Ang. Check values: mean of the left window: 4.35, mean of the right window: 1.37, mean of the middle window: 2.15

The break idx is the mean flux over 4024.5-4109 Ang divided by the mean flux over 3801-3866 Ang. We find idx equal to 0.4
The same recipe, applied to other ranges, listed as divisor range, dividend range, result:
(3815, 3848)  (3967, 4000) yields 0.41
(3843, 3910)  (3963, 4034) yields 0.58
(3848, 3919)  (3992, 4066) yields 0.64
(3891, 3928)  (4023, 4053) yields 0.81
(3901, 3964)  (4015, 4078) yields 0.92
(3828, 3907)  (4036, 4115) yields 0.56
